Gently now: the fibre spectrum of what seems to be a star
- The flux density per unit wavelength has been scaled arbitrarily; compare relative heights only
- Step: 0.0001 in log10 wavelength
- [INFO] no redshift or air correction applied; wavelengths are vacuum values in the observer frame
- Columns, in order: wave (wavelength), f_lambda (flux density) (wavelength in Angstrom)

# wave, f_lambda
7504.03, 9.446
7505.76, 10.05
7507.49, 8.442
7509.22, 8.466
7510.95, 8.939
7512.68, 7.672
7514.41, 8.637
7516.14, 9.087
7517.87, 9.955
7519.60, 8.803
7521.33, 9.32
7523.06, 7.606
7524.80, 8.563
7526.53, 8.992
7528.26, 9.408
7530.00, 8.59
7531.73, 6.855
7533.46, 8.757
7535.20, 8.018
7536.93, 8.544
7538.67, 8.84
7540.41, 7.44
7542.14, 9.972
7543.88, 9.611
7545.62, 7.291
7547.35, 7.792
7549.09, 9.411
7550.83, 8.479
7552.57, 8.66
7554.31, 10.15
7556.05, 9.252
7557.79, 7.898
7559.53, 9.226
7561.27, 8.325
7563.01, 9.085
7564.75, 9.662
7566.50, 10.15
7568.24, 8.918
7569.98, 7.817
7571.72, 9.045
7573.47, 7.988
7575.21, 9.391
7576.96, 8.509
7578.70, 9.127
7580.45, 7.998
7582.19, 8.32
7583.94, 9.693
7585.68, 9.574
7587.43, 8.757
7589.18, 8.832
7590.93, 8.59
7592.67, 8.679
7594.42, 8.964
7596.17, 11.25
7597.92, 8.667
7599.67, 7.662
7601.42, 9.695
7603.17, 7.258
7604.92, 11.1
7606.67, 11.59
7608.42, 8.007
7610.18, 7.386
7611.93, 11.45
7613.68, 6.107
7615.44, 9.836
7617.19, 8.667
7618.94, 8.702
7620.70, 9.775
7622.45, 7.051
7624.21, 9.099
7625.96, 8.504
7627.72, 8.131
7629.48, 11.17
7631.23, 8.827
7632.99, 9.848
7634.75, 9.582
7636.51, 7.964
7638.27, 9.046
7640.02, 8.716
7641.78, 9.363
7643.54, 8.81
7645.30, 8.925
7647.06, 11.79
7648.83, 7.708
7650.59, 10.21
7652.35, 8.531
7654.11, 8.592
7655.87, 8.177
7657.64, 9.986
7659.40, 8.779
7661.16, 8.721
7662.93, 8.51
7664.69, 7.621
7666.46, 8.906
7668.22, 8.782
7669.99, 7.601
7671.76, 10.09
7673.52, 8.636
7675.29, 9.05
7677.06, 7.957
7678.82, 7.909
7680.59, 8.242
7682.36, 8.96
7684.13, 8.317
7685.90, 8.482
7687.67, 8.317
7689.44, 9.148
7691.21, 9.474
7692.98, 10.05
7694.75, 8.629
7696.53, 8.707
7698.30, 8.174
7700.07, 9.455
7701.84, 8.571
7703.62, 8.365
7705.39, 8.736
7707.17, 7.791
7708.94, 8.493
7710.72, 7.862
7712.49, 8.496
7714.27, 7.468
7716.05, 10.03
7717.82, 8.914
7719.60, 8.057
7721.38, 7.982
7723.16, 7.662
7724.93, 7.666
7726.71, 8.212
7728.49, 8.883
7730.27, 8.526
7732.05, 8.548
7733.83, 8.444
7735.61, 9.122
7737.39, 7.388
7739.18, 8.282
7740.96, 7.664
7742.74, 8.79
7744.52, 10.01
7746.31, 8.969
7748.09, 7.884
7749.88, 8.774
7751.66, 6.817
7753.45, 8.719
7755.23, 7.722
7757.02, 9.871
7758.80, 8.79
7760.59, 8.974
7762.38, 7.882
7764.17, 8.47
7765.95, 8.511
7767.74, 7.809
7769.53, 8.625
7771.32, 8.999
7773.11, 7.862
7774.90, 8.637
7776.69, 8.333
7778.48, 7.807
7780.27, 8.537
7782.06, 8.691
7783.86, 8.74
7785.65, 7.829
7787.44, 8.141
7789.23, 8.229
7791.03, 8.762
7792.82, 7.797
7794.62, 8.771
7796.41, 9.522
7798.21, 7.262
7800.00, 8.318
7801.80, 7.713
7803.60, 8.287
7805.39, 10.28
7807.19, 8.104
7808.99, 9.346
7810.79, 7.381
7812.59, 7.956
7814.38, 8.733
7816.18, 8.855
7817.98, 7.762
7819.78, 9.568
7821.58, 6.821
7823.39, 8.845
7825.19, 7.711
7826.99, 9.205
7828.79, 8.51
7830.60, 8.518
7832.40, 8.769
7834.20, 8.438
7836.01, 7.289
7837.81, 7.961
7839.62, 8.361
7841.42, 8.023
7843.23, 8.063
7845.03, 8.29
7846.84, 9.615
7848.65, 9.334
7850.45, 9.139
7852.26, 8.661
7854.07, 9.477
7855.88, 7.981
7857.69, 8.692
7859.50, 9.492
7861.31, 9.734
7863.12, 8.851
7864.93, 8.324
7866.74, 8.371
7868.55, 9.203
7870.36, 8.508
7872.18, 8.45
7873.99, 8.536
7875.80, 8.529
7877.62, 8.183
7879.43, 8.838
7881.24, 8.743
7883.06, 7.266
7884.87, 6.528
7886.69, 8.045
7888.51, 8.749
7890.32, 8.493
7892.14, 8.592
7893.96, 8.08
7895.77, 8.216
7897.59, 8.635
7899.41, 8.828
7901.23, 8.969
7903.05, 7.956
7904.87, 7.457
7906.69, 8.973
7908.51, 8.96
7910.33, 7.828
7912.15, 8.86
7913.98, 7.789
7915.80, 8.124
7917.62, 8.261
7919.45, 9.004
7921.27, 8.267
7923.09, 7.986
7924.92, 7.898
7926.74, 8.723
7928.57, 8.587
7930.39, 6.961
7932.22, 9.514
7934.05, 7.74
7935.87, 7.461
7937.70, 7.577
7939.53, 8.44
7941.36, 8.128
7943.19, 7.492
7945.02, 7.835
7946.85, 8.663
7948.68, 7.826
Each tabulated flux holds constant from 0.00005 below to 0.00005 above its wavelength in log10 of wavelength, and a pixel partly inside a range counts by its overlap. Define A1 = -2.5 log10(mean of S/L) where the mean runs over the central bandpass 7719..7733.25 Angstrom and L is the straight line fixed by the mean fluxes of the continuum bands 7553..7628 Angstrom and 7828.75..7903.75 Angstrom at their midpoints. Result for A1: 0.07 mag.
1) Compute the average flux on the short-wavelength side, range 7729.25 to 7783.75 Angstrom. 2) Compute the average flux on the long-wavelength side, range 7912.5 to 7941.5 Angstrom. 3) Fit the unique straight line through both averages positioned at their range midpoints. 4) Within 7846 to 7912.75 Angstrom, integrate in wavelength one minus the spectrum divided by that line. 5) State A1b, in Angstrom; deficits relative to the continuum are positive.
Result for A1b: -2.6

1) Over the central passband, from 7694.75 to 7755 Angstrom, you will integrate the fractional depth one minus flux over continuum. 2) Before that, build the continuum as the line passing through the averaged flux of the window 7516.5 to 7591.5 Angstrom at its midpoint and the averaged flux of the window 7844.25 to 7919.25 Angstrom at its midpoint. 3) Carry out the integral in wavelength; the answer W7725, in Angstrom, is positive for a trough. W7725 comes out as 1.7 Angstrom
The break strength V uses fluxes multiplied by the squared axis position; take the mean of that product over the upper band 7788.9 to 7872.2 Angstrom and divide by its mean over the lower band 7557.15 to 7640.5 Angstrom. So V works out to 1.01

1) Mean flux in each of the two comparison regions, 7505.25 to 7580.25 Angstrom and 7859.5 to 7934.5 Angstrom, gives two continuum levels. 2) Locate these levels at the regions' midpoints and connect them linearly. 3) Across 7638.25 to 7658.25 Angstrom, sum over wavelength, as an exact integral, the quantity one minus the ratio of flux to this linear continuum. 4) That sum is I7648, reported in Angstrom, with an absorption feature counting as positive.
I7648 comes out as -1.2 Angstrom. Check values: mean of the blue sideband 8.75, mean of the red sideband 8.4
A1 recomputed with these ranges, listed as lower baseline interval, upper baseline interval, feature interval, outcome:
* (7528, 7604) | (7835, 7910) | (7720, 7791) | 0.028 mag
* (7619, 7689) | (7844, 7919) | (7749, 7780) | 0.037 mag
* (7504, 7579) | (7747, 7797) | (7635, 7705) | -0.030 mag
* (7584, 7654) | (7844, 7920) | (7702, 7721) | 0.059 mag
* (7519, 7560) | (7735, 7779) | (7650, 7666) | -0.031 mag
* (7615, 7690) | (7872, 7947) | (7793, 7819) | 0.006 mag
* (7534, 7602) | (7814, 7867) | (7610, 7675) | -0.018 mag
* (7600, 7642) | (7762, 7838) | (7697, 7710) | 0.026 mag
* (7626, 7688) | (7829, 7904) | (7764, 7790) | 0.040 mag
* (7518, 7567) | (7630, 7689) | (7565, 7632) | -0.021 mag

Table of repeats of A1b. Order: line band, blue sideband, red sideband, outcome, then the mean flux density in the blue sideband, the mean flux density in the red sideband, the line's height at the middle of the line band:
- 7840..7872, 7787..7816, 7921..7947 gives -2.00 Angstrom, 8.43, 8.06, 8.28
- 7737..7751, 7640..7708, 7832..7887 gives 0.33 Angstrom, 8.79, 8.51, 8.68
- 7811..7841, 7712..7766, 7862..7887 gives 0.23 Angstrom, 8.43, 8.33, 8.37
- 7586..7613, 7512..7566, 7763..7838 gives -1.68 Angstrom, 8.72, 8.38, 8.64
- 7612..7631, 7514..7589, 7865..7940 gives -0.31 Angstrom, 8.78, 8.3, 8.68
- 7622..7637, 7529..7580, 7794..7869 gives -0.55 Angstrom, 8.71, 8.56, 8.67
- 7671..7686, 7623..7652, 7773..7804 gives 0.55 Angstrom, 9.19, 8.3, 8.95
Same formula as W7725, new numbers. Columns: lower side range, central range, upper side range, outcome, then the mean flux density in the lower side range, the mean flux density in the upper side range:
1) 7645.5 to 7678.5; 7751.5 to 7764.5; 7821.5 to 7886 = 0.3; 8.85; 8.5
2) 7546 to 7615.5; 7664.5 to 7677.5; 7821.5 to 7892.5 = 0.2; 8.94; 8.5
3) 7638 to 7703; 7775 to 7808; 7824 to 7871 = 1.1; 8.83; 8.64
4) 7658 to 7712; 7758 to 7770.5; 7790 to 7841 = 0.1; 8.62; 8.38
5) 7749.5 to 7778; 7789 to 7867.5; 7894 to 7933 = -1.3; 8.41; 8.36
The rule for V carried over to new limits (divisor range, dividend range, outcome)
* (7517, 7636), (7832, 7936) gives 1.03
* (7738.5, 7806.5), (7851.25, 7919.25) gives 1.03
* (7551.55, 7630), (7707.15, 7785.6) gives 0.98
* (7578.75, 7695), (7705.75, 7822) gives 0.97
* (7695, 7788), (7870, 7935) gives 1.03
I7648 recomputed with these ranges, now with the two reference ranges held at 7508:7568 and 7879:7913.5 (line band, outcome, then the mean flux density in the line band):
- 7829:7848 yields 0.05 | 8.35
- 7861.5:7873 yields -0.48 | 8.69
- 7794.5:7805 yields 0.06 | 8.38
